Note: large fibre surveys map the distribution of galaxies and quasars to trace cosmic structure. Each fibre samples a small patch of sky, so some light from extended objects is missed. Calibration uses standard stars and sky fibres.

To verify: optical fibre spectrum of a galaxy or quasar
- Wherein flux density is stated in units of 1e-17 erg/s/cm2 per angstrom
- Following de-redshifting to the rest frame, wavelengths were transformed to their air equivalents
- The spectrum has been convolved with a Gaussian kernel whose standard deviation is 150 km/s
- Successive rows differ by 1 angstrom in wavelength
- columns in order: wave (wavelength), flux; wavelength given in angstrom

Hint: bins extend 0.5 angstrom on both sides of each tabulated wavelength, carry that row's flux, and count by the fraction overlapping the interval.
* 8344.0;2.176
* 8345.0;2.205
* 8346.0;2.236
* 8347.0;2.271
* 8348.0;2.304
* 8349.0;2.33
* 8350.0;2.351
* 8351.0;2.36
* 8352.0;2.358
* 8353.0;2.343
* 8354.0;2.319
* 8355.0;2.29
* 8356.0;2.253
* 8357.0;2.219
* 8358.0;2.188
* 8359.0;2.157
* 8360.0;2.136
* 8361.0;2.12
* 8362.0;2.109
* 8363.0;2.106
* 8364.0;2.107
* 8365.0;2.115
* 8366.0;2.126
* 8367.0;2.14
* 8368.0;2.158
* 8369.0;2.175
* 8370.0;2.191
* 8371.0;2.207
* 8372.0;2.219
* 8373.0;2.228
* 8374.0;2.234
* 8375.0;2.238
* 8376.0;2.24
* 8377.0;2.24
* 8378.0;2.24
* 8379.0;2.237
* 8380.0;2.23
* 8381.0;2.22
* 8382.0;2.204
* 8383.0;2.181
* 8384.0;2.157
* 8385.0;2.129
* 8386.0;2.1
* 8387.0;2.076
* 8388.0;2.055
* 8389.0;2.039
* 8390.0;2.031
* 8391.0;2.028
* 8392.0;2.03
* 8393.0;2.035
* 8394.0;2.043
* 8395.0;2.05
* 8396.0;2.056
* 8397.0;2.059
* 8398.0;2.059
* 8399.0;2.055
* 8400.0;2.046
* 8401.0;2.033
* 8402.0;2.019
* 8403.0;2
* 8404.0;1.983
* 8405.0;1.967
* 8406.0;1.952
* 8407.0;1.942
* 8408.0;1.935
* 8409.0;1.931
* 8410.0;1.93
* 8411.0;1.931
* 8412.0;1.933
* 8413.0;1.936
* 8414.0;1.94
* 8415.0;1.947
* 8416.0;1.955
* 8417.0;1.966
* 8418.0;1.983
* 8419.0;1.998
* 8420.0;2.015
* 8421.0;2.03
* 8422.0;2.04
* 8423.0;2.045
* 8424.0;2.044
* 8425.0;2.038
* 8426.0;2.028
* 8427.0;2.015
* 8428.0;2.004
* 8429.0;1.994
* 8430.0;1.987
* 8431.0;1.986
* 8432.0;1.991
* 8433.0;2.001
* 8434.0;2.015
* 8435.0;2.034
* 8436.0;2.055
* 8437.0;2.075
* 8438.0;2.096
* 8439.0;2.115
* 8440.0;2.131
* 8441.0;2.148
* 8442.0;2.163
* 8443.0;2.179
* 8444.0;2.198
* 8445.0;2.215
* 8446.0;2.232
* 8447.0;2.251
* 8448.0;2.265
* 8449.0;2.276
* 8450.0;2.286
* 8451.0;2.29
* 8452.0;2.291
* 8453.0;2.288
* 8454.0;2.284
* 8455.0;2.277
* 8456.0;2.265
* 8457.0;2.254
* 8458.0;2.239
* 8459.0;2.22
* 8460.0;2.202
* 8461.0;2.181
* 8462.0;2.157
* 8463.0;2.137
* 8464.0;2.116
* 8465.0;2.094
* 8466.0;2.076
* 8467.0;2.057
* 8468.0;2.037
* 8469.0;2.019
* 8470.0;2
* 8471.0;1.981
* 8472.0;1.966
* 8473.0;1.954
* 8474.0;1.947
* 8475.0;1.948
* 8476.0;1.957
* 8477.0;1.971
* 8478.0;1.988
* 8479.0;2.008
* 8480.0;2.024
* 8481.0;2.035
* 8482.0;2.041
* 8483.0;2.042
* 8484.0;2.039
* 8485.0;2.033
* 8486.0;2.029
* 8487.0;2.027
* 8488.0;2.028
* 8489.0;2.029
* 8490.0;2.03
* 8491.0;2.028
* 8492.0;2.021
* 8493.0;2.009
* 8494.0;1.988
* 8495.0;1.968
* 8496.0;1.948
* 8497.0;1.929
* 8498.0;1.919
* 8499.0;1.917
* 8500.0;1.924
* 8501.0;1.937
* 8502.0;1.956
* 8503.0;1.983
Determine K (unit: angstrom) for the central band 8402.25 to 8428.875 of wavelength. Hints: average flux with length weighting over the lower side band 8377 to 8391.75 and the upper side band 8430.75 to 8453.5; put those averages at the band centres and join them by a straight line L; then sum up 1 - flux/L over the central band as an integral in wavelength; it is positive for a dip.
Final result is 2.1 angstrom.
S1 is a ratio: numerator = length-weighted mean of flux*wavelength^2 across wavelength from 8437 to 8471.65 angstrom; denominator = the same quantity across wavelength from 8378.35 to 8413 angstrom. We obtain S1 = 1.08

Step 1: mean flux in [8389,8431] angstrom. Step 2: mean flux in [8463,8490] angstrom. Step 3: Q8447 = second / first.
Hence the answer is 1.01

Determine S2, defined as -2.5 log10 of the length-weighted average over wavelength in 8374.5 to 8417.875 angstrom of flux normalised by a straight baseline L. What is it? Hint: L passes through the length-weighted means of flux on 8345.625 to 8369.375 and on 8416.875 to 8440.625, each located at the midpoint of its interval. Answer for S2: 0.03 mag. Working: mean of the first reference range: 2.22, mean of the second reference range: 2.03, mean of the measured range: 2.05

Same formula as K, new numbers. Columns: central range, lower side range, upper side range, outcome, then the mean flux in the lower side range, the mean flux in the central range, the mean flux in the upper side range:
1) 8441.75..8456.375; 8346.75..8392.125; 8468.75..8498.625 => -1.40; 2.19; 2.25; 2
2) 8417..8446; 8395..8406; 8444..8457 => 1.53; 2.03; 2.06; 2.27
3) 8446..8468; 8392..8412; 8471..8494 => -2.27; 2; 2.21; 2.01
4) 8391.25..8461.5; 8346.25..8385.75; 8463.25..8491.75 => 0.97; 2.22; 2.08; 2.02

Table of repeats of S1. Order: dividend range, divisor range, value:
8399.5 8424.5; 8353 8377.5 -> 0.91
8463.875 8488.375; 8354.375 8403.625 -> 0.97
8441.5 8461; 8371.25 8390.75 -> 1.05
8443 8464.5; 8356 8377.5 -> 1.05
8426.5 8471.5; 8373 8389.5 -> 1.00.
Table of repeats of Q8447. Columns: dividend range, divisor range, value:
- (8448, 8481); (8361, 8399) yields 0.99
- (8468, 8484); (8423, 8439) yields 0.98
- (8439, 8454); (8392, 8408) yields 1.10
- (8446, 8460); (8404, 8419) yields 1.16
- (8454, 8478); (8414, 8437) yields 1.04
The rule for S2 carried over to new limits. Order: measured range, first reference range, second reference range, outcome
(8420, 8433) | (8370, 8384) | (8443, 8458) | 0.12 mag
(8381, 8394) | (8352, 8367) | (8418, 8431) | 0.01 mag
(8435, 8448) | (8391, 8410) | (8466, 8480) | -0.08 mag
